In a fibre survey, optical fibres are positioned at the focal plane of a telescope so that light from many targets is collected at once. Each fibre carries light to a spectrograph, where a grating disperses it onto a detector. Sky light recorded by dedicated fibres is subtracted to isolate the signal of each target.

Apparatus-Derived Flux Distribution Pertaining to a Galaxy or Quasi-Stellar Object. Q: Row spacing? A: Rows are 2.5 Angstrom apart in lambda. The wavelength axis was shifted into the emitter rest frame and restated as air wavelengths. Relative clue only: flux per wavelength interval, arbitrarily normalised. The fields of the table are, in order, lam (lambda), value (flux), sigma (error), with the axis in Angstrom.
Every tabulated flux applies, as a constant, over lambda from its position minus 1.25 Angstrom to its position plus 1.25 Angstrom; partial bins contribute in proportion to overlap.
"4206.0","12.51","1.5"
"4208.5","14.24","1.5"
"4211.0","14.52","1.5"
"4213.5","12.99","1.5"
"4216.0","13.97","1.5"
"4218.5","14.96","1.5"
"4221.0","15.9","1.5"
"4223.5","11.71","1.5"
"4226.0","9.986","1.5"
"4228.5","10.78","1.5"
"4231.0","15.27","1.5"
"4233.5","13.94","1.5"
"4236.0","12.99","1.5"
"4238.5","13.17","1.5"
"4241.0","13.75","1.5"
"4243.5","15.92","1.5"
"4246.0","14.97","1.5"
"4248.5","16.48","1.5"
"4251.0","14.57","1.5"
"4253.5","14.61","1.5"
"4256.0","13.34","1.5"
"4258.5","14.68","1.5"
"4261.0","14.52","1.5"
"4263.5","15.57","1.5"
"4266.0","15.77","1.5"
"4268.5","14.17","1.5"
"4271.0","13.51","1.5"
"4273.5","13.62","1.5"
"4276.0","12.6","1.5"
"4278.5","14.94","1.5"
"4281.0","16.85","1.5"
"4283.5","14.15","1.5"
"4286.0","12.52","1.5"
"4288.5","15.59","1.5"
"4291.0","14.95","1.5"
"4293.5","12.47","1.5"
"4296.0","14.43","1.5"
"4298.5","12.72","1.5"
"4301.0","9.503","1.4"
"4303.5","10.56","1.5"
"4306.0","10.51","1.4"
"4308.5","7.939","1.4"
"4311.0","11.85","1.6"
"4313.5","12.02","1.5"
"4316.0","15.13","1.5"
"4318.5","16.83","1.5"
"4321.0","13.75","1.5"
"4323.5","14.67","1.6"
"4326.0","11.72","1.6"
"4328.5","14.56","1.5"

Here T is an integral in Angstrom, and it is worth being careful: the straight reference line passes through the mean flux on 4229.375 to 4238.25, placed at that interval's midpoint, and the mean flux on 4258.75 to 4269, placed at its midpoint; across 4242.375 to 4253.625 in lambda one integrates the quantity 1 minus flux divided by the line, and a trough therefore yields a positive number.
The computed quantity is -0.8 Angstrom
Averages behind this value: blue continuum 13.8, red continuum 15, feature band 15.4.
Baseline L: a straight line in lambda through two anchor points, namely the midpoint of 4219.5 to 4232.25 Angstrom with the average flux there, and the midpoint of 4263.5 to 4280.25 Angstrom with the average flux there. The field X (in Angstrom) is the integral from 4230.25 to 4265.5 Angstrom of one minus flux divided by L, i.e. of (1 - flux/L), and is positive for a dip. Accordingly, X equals -2.8 Angstrom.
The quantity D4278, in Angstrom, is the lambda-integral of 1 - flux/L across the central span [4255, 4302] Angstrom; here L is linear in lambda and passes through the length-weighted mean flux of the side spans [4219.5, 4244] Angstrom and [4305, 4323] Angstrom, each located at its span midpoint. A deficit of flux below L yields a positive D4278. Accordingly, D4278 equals -3.90 Angstrom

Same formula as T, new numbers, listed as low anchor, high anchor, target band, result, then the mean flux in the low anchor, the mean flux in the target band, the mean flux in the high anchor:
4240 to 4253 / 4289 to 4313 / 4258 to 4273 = -0.7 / 15.1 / 14.7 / 11.8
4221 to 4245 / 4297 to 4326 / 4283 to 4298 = -1.7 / 13.2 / 13.9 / 12.3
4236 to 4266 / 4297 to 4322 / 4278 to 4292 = -1.8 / 14.7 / 14.8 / 12.1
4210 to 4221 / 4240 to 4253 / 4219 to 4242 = 2.5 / 14.3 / 13.1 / 15.1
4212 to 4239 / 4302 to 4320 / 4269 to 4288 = -2.4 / 13.3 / 14.1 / 12.1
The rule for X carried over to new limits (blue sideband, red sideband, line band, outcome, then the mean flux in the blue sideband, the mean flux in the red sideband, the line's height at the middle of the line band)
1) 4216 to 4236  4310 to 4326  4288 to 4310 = 2.9 Angstrom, 13.3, 13.9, 13.8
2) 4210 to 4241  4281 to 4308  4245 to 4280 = -4.0 Angstrom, 13.4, 12.8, 13.1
